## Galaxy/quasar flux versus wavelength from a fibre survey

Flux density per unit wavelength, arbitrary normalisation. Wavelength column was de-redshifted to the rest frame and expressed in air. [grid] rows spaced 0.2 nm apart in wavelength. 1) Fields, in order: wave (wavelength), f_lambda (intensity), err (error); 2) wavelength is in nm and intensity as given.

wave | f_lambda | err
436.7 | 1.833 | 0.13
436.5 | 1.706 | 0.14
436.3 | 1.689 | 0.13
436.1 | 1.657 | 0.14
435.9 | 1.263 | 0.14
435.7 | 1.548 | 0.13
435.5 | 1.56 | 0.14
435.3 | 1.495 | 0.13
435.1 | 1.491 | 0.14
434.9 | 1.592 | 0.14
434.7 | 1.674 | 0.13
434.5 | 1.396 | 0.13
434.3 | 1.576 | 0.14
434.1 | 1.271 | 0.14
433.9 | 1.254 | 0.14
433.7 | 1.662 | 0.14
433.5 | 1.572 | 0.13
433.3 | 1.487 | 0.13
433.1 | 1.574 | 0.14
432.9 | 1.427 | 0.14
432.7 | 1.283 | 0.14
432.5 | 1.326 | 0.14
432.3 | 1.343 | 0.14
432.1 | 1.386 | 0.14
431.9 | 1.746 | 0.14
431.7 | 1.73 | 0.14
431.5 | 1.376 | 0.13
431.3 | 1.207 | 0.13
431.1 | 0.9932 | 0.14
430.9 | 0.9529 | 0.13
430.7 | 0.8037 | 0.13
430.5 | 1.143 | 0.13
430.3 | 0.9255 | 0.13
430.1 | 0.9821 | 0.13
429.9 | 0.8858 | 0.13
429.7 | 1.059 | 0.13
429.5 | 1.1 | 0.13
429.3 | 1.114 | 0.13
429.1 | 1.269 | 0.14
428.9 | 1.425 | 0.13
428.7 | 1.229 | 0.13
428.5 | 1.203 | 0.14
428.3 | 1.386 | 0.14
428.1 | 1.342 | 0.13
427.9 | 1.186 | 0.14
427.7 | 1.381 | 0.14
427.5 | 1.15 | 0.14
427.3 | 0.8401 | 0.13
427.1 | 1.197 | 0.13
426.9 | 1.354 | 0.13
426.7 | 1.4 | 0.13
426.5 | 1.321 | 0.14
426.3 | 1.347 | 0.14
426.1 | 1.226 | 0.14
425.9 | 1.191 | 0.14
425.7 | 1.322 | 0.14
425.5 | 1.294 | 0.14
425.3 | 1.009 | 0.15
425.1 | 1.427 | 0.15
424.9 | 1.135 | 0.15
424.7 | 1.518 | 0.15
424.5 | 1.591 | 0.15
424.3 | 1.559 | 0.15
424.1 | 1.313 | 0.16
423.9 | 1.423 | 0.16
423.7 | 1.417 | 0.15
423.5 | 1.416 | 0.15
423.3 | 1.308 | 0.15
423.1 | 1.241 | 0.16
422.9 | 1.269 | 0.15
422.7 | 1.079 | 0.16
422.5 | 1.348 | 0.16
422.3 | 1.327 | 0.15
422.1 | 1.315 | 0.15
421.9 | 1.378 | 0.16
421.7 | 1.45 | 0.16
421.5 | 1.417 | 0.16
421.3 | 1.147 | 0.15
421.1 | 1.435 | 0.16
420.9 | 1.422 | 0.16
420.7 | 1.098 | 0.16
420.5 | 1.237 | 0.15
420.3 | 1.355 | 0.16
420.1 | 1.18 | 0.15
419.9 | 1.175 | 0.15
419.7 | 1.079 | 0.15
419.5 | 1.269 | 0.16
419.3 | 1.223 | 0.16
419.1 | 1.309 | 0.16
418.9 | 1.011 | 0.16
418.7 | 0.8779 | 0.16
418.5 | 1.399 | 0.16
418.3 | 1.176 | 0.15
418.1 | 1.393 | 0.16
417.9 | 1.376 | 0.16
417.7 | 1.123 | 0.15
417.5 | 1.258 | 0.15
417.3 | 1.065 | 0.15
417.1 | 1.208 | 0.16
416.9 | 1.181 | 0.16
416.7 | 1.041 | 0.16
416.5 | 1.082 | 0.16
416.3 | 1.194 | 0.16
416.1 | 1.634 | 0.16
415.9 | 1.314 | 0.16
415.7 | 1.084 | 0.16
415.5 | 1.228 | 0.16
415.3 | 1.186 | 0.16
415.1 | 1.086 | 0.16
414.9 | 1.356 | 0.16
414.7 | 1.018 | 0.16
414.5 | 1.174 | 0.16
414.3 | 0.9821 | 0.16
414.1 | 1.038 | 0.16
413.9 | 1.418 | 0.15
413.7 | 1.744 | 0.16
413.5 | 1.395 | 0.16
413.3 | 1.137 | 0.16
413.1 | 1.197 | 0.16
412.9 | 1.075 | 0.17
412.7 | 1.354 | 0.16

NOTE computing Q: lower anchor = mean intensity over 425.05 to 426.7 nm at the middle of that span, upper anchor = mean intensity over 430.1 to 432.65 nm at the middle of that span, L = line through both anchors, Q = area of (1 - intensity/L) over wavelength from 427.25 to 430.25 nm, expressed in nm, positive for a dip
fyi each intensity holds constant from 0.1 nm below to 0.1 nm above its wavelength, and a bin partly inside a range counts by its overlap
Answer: 0.19 nm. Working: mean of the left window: 1.27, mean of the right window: 1.23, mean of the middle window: 1.17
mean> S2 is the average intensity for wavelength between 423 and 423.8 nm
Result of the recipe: 1.35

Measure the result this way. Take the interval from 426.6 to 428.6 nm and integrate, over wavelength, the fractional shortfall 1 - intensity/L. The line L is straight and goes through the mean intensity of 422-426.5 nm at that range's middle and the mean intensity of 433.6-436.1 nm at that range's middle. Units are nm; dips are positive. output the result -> 0.190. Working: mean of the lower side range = 1.32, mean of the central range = 1.24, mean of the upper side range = 1.49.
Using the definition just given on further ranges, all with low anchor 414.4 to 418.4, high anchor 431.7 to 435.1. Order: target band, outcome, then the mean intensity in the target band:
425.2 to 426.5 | 0.117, 1.24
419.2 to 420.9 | 0.070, 1.21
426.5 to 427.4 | 0.108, 1.21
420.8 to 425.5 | -0.099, 1.34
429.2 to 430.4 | 0.347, 1.01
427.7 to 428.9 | 0.093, 1.29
